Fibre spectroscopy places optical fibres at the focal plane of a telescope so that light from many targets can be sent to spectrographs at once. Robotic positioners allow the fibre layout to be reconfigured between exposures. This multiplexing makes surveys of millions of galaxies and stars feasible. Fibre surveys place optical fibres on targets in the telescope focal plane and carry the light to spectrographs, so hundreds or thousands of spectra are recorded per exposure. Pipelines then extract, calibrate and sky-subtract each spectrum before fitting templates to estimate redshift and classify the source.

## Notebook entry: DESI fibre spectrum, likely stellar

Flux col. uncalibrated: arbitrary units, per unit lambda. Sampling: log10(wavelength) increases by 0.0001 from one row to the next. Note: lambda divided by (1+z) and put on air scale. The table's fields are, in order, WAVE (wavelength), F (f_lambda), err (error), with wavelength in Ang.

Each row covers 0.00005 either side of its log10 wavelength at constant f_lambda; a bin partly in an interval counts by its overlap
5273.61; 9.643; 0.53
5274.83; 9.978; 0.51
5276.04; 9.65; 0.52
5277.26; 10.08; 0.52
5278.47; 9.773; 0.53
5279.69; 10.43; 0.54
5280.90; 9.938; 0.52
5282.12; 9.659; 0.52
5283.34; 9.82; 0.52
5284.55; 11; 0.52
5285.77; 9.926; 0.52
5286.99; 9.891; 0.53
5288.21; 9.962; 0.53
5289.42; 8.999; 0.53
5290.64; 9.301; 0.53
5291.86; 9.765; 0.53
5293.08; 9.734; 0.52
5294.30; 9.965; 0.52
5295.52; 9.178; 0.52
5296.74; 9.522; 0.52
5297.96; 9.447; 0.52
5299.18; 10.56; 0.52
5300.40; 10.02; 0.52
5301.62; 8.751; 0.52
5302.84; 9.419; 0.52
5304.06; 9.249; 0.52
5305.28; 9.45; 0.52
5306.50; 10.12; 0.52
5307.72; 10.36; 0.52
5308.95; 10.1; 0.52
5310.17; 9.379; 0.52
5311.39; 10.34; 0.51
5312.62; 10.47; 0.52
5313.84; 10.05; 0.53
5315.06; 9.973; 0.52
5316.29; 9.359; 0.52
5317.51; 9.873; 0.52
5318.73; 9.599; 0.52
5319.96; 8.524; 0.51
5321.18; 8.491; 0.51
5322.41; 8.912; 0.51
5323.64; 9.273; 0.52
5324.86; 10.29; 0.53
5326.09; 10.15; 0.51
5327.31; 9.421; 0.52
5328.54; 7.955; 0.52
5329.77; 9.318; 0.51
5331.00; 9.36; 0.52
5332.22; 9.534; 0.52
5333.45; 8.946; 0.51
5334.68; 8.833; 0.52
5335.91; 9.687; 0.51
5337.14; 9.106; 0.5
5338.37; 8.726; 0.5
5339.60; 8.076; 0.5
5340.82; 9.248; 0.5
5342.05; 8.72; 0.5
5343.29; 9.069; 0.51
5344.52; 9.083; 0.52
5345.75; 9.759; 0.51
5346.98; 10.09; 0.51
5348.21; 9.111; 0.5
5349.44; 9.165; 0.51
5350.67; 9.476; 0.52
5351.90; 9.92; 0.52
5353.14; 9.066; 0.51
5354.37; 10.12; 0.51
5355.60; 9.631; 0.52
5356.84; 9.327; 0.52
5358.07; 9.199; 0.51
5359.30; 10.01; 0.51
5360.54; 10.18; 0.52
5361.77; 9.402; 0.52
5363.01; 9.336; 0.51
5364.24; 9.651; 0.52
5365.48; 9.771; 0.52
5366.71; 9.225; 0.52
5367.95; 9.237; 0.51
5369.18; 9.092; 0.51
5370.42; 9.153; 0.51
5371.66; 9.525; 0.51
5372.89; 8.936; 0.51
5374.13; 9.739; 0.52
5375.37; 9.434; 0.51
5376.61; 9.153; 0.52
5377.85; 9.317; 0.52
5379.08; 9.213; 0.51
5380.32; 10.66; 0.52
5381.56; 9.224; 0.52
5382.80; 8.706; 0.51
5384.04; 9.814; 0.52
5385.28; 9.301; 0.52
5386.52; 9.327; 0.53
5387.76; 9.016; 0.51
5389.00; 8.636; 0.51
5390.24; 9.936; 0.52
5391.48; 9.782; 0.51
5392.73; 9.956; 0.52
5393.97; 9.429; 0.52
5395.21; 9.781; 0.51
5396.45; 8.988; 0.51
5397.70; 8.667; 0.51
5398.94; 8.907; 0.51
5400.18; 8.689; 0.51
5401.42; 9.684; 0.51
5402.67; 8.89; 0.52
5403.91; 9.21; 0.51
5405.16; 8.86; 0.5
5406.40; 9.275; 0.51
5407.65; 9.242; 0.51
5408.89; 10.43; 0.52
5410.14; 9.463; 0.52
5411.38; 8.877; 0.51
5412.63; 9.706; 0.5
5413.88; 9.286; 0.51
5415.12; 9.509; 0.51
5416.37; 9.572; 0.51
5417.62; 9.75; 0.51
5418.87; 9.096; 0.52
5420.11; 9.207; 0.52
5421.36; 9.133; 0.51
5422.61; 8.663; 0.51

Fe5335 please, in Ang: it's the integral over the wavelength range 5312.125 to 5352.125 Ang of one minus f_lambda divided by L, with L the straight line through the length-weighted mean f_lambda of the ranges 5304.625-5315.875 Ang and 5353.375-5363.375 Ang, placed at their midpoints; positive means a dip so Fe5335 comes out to 2.2 Ang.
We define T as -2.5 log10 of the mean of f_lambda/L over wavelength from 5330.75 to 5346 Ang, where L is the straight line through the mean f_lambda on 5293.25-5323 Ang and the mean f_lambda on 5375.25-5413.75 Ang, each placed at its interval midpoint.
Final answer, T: 0.054 mag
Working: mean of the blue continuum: 9.63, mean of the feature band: 9.07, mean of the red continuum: 9.34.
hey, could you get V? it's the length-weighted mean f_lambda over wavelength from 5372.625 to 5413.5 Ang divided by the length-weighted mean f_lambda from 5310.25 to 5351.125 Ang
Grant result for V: 1.0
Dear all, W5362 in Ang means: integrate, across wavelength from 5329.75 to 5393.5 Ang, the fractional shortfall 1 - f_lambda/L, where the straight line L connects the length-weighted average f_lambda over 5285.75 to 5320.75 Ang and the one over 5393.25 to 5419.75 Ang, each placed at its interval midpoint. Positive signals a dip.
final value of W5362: 0.7 Ang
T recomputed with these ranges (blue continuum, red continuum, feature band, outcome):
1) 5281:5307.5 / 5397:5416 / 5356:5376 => -0.004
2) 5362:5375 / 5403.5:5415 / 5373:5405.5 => 0.007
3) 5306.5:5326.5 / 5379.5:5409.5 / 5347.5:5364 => -0.002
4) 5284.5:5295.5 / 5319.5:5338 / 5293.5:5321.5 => -0.021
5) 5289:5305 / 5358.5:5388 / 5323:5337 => 0.019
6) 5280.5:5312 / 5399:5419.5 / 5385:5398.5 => 0.007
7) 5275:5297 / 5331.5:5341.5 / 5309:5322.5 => -0.027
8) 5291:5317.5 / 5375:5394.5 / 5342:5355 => 0.016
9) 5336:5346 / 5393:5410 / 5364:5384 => -0.030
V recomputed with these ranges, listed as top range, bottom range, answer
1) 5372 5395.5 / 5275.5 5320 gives 0.96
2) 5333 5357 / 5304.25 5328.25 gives 0.96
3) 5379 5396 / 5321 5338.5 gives 1.03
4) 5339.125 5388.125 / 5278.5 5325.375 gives 0.97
